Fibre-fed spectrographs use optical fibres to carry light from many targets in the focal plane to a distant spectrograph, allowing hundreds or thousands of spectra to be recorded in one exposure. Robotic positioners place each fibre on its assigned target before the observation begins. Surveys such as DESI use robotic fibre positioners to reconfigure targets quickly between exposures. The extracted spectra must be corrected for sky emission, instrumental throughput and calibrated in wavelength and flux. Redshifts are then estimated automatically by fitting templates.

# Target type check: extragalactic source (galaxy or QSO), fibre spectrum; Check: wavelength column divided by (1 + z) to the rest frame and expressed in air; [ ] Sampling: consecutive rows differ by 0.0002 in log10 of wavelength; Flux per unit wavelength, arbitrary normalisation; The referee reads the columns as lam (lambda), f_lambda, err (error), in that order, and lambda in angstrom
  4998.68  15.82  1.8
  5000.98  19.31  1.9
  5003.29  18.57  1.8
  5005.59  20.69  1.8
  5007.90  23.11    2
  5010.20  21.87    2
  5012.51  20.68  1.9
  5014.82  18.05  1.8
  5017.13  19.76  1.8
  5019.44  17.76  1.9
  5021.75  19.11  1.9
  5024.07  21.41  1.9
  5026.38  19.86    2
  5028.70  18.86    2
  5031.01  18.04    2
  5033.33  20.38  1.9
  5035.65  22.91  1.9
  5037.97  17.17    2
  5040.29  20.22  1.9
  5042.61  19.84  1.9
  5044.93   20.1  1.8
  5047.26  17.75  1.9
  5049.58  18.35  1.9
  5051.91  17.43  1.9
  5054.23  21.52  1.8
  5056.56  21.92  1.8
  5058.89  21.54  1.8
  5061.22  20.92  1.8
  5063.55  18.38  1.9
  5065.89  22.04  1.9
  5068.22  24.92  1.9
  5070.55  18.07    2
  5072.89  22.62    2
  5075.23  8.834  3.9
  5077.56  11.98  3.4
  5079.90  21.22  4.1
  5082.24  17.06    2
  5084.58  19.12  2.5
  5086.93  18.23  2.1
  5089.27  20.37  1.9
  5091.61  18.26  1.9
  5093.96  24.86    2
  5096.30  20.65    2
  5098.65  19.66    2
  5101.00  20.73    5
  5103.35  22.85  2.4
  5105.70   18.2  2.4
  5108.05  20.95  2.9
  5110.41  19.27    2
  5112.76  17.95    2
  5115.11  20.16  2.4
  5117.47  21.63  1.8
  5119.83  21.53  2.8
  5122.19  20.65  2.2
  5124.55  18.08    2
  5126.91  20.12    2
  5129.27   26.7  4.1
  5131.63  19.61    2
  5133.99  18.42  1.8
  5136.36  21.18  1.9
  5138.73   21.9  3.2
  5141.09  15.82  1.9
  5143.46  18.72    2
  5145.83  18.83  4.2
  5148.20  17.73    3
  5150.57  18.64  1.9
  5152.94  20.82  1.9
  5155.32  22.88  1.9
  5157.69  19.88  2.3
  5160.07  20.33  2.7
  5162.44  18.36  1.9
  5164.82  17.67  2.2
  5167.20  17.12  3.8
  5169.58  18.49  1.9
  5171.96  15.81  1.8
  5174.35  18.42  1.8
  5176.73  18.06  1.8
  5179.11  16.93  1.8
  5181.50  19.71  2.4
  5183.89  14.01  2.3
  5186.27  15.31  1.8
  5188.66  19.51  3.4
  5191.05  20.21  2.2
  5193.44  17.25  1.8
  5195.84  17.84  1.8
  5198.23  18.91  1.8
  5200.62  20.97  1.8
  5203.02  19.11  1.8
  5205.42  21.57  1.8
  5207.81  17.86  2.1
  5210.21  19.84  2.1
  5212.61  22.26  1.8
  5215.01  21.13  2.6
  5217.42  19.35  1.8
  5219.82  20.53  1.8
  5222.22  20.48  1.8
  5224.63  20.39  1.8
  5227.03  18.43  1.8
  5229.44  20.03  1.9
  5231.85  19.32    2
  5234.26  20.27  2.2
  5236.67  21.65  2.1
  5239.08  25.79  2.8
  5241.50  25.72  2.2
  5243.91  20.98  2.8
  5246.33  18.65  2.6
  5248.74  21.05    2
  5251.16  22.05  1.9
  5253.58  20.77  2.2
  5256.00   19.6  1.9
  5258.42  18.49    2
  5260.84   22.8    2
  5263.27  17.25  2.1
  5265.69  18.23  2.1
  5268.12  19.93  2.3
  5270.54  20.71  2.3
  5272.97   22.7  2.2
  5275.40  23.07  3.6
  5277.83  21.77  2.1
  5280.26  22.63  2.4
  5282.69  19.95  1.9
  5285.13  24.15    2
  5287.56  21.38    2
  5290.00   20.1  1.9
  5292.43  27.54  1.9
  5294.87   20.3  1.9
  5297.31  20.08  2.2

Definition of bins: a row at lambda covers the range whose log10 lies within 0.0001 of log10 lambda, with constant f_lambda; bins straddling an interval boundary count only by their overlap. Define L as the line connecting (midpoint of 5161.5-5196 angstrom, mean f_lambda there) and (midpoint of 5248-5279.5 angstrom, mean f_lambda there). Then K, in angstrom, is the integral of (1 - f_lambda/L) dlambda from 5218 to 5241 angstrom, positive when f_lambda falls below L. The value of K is -1.7 angstrom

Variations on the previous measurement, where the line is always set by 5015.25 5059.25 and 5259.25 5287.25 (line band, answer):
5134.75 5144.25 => 0.4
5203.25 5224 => 0.5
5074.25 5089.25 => 2.6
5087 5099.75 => -0.4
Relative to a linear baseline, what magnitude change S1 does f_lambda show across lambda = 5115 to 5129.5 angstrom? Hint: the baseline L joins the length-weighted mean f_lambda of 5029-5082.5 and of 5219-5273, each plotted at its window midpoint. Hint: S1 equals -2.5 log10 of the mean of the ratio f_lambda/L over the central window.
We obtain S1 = -0.065 mag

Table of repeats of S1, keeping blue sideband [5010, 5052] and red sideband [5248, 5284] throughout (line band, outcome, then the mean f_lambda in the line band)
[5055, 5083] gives 0.03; 19.2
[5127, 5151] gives 0.01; 19.8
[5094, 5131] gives -0.04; 20.7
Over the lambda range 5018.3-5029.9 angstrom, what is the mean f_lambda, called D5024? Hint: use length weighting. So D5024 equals 19.4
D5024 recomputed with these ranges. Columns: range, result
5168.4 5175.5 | 17.6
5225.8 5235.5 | 19.5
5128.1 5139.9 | 21.6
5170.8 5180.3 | 17.3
